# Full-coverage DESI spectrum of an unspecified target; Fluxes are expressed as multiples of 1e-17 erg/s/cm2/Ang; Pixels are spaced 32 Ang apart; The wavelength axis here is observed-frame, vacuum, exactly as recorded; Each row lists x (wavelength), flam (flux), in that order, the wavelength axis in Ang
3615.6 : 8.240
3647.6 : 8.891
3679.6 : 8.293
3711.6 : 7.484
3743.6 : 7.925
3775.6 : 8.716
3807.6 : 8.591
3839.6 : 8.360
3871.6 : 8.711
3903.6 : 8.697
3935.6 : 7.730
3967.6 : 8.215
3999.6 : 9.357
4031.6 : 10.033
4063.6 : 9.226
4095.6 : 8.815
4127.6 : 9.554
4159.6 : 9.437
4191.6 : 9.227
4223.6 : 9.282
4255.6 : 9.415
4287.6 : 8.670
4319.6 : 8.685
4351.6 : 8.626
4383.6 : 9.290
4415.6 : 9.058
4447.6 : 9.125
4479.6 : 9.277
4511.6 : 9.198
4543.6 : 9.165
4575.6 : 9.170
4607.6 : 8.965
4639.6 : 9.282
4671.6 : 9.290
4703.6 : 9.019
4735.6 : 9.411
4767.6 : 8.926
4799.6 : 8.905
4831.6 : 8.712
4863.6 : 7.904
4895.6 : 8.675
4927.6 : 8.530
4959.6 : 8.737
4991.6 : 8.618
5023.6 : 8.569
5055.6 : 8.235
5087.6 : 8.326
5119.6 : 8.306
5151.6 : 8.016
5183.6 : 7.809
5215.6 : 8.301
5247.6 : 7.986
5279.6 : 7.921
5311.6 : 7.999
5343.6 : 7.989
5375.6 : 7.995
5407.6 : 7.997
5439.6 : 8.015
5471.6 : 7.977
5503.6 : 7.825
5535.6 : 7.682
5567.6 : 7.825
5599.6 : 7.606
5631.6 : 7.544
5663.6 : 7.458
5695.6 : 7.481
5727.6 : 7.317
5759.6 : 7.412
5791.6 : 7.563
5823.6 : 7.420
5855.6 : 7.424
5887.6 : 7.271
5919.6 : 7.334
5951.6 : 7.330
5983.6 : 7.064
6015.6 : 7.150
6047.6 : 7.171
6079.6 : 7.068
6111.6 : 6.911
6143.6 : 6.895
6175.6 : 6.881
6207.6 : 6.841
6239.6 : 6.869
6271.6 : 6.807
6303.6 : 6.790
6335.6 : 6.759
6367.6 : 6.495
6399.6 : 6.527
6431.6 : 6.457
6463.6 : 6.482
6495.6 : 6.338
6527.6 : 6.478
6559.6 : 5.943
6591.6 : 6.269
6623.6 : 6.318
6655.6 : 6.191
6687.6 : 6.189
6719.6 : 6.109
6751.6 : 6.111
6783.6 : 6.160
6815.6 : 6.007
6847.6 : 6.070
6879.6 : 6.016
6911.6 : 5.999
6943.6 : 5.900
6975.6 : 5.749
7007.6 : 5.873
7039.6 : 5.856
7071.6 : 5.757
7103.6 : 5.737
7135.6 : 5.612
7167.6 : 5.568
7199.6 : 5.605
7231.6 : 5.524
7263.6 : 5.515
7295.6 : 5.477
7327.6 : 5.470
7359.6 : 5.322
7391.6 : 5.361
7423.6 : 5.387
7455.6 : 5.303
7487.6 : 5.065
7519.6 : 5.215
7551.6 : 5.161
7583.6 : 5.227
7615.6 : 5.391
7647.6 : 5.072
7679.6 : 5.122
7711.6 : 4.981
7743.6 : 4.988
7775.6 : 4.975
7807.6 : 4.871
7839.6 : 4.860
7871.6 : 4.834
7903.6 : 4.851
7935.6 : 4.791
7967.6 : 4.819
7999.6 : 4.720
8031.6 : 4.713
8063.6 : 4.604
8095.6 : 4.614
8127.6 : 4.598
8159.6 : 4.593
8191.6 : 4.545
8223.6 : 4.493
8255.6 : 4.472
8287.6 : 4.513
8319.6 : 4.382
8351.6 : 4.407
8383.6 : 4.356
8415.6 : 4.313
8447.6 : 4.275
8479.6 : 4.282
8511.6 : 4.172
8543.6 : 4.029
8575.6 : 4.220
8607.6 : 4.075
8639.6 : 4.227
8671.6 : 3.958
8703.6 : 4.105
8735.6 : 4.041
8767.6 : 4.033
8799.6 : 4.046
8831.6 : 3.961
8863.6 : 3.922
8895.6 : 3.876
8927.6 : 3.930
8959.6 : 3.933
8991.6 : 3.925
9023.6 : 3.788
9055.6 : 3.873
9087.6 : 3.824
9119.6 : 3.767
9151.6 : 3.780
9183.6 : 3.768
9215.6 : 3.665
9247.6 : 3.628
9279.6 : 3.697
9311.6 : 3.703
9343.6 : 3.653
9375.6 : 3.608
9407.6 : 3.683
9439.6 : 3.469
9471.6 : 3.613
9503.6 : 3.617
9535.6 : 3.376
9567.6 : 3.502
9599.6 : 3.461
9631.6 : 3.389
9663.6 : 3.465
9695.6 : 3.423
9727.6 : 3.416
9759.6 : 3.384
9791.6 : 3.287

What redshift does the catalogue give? 0.00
